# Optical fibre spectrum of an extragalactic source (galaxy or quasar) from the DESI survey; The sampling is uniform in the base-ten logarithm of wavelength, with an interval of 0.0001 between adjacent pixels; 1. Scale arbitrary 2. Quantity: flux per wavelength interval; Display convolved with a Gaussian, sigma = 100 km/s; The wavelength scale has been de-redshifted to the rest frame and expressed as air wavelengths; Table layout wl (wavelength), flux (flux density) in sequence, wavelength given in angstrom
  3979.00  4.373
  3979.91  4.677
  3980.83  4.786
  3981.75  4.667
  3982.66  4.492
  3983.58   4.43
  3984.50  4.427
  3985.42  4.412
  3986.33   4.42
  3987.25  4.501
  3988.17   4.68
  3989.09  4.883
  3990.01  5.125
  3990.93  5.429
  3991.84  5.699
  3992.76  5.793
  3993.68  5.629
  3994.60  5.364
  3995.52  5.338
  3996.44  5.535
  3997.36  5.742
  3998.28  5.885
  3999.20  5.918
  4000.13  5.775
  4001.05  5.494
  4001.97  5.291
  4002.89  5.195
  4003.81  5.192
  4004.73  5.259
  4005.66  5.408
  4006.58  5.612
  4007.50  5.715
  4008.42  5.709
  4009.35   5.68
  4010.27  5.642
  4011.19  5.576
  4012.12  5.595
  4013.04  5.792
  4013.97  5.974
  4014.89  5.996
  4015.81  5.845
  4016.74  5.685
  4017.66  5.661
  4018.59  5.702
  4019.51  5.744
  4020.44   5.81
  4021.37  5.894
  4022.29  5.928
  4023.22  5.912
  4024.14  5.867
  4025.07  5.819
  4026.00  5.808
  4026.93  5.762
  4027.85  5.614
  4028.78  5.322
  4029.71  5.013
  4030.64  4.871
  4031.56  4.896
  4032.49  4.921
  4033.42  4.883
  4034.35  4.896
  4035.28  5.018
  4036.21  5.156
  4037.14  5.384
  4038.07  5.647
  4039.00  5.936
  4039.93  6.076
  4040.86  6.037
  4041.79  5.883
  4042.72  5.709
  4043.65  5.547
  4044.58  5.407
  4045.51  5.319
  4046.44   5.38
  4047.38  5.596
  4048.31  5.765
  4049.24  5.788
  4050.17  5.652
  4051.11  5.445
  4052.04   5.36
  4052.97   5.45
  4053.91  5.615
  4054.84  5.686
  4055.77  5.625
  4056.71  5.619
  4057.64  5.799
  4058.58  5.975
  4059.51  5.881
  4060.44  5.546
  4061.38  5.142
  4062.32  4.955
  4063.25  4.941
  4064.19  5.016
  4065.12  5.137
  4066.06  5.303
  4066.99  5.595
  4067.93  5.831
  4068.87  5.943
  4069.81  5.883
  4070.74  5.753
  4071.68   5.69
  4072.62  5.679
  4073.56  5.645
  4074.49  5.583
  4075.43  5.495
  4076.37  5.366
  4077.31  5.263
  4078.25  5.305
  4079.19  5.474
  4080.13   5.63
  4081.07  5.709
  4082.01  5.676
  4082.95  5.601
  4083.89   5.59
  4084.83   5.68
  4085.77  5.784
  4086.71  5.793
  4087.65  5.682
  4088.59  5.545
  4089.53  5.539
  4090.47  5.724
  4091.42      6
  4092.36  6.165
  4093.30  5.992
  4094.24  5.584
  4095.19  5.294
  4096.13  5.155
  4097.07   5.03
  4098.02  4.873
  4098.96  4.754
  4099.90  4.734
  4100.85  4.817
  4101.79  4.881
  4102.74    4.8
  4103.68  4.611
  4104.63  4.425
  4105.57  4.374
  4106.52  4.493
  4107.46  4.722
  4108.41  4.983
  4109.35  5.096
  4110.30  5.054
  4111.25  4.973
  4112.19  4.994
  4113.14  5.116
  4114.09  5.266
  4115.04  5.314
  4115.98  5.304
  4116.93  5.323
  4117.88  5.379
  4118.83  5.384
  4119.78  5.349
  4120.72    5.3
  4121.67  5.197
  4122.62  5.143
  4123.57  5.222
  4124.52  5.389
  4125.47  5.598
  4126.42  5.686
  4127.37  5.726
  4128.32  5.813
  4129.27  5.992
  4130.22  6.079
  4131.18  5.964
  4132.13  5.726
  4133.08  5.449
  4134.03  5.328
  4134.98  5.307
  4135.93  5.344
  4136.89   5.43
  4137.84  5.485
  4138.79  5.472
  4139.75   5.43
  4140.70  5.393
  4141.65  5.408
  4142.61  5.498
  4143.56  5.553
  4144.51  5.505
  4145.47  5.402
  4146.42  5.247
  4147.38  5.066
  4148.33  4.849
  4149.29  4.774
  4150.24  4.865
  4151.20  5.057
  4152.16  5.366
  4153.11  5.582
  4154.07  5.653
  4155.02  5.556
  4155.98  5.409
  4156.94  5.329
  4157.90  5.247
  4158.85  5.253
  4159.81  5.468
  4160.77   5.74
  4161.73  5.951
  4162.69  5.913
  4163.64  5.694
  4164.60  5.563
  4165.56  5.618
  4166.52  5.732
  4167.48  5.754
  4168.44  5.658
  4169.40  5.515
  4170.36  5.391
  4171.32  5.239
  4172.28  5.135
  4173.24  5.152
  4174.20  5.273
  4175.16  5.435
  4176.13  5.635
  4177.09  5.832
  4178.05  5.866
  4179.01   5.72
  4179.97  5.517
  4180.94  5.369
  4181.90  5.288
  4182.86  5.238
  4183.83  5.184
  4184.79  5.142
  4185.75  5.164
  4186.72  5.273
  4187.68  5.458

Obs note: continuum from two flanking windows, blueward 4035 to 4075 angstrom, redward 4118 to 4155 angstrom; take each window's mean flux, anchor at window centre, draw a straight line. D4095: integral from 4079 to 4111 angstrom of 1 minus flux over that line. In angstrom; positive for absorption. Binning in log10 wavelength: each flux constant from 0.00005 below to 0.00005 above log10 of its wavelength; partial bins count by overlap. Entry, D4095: 1.35 angstrom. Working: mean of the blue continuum 5.57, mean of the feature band 5.27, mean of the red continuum 5.42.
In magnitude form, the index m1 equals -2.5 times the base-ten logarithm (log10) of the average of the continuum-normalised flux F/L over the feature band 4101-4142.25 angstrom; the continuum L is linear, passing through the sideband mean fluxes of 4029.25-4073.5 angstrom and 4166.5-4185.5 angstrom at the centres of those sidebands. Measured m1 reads 0.04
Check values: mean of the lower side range 5.48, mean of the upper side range 5.44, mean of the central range 5.27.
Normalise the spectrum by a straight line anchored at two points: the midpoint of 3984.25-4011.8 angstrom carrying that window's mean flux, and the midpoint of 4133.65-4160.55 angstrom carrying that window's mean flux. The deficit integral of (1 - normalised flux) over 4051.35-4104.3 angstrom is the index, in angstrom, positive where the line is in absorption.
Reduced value -1.20 angstrom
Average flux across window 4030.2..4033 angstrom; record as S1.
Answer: 4.91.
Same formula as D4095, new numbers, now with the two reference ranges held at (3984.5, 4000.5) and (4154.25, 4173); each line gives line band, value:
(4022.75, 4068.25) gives -1.1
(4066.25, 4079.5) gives -0.5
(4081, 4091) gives -0.5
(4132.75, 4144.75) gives 0.1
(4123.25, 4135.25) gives -0.4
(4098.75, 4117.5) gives 1.9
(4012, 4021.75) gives -0.9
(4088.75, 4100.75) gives 0.1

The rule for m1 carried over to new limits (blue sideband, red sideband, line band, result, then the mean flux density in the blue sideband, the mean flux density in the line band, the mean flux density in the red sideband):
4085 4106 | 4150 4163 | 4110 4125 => 0.020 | 5.26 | 5.23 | 5.46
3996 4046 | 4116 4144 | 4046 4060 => -0.018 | 5.57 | 5.64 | 5.49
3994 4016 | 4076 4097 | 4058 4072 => 0.019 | 5.6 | 5.51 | 5.61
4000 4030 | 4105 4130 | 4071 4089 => -0.039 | 5.65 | 5.59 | 5.25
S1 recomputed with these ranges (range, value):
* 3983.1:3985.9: 4.42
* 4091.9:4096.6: 5.64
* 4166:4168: 5.73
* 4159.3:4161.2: 5.58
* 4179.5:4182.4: 5.39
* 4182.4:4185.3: 5.19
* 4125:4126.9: 5.64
